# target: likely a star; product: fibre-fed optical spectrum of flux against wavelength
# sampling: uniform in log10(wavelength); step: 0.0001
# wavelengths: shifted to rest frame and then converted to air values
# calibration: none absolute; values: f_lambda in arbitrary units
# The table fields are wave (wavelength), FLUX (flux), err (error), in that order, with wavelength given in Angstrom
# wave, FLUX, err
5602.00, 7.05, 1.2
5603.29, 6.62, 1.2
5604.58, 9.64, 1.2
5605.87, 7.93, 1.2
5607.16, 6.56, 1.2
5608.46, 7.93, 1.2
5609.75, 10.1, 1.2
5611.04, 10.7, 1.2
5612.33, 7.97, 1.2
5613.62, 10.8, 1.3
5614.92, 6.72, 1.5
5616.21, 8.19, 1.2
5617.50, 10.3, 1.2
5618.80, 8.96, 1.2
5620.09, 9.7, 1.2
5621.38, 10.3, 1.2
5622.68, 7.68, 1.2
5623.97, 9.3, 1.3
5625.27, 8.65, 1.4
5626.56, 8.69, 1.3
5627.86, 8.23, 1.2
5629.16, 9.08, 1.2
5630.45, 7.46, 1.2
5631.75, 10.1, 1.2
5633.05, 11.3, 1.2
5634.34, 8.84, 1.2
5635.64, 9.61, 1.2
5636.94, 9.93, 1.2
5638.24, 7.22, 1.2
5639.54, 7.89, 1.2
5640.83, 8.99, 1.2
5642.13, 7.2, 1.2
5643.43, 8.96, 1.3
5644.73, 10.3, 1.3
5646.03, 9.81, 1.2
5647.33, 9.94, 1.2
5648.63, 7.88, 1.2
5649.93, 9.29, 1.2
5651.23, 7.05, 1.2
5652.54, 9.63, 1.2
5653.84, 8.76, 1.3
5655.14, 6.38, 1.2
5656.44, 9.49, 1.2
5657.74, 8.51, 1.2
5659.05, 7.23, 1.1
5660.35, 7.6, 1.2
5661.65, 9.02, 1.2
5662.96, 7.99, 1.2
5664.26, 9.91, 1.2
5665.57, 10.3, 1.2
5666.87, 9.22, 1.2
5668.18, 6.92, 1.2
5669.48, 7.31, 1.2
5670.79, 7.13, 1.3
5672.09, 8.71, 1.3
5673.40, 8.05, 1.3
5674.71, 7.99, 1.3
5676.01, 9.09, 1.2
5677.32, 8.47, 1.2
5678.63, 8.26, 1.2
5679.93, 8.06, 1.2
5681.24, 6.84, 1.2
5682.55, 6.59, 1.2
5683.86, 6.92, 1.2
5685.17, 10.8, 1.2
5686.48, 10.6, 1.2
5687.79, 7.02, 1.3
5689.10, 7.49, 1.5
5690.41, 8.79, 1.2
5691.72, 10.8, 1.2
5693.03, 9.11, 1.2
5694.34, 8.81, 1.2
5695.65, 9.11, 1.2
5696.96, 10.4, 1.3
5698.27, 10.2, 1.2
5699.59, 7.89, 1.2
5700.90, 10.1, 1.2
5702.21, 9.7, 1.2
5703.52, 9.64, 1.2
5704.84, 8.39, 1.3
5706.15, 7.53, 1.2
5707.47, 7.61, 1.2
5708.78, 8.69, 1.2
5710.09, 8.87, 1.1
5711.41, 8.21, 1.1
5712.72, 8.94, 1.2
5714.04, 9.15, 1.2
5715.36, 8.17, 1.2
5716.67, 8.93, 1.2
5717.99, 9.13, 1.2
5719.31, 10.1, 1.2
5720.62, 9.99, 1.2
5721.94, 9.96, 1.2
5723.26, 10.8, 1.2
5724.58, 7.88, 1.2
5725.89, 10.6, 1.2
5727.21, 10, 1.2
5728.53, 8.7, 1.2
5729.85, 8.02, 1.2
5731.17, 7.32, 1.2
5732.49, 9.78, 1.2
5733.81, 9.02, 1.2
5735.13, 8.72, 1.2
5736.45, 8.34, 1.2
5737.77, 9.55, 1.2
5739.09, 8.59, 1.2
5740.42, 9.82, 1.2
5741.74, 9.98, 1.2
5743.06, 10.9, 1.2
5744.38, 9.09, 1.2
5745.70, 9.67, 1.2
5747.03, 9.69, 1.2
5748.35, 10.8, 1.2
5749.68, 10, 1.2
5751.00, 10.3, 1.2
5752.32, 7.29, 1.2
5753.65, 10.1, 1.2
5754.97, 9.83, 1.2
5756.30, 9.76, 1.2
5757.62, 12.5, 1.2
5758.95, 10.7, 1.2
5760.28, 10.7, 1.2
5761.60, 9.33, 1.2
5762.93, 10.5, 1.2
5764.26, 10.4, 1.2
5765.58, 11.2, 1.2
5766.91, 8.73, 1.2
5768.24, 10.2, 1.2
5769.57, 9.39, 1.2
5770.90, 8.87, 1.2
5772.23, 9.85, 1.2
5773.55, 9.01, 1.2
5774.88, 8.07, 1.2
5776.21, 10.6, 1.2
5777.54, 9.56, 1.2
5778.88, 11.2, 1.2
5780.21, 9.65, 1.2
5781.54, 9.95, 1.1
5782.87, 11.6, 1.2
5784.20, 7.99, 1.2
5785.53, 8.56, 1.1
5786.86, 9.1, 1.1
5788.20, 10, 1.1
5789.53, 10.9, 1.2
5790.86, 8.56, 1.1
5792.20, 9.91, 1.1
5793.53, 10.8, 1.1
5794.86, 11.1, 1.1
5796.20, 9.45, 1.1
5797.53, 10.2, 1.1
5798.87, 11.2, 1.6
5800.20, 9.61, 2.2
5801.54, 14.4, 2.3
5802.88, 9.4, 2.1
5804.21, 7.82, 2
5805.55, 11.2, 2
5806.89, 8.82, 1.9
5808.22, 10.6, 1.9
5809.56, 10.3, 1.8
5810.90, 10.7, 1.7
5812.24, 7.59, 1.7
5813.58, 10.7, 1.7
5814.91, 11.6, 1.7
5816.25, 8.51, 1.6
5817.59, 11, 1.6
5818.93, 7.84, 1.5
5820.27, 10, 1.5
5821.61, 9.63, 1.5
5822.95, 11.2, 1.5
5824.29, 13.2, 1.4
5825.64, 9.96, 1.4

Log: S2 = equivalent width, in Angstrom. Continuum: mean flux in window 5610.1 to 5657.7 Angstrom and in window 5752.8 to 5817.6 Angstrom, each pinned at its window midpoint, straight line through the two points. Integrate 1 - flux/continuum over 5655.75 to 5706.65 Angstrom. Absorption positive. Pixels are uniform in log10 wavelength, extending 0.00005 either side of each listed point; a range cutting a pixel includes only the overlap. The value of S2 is 3.6 Angstrom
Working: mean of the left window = 8.93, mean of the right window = 10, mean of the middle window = 8.62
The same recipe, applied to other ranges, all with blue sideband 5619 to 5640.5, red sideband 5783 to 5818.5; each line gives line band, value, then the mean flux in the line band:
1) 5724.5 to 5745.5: 0.94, 9.2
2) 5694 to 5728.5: 1.11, 9.18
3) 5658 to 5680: 2.18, 8.32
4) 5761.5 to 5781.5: 0.10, 9.79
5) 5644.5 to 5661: 1.03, 8.56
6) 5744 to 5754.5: 0.08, 9.64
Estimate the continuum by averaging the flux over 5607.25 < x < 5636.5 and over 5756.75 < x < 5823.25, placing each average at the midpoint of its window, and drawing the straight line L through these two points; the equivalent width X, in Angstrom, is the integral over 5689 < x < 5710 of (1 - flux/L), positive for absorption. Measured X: 1.0 Angstrom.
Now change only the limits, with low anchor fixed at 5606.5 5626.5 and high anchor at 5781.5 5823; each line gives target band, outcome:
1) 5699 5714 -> 1.16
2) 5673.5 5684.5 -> 1.76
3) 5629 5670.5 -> 1.83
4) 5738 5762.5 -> -0.64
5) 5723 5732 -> 0.54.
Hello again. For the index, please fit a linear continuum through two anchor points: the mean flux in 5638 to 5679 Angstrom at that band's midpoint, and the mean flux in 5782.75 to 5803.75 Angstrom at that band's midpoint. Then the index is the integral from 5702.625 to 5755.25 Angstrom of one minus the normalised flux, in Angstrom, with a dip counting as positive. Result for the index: 0.7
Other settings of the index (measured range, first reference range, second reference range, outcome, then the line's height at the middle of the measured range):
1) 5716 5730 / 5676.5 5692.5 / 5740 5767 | -0.3 Angstrom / 9.34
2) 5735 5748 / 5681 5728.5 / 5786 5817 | -0.1 Angstrom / 9.42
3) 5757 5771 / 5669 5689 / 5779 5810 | -1.1 Angstrom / 9.55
